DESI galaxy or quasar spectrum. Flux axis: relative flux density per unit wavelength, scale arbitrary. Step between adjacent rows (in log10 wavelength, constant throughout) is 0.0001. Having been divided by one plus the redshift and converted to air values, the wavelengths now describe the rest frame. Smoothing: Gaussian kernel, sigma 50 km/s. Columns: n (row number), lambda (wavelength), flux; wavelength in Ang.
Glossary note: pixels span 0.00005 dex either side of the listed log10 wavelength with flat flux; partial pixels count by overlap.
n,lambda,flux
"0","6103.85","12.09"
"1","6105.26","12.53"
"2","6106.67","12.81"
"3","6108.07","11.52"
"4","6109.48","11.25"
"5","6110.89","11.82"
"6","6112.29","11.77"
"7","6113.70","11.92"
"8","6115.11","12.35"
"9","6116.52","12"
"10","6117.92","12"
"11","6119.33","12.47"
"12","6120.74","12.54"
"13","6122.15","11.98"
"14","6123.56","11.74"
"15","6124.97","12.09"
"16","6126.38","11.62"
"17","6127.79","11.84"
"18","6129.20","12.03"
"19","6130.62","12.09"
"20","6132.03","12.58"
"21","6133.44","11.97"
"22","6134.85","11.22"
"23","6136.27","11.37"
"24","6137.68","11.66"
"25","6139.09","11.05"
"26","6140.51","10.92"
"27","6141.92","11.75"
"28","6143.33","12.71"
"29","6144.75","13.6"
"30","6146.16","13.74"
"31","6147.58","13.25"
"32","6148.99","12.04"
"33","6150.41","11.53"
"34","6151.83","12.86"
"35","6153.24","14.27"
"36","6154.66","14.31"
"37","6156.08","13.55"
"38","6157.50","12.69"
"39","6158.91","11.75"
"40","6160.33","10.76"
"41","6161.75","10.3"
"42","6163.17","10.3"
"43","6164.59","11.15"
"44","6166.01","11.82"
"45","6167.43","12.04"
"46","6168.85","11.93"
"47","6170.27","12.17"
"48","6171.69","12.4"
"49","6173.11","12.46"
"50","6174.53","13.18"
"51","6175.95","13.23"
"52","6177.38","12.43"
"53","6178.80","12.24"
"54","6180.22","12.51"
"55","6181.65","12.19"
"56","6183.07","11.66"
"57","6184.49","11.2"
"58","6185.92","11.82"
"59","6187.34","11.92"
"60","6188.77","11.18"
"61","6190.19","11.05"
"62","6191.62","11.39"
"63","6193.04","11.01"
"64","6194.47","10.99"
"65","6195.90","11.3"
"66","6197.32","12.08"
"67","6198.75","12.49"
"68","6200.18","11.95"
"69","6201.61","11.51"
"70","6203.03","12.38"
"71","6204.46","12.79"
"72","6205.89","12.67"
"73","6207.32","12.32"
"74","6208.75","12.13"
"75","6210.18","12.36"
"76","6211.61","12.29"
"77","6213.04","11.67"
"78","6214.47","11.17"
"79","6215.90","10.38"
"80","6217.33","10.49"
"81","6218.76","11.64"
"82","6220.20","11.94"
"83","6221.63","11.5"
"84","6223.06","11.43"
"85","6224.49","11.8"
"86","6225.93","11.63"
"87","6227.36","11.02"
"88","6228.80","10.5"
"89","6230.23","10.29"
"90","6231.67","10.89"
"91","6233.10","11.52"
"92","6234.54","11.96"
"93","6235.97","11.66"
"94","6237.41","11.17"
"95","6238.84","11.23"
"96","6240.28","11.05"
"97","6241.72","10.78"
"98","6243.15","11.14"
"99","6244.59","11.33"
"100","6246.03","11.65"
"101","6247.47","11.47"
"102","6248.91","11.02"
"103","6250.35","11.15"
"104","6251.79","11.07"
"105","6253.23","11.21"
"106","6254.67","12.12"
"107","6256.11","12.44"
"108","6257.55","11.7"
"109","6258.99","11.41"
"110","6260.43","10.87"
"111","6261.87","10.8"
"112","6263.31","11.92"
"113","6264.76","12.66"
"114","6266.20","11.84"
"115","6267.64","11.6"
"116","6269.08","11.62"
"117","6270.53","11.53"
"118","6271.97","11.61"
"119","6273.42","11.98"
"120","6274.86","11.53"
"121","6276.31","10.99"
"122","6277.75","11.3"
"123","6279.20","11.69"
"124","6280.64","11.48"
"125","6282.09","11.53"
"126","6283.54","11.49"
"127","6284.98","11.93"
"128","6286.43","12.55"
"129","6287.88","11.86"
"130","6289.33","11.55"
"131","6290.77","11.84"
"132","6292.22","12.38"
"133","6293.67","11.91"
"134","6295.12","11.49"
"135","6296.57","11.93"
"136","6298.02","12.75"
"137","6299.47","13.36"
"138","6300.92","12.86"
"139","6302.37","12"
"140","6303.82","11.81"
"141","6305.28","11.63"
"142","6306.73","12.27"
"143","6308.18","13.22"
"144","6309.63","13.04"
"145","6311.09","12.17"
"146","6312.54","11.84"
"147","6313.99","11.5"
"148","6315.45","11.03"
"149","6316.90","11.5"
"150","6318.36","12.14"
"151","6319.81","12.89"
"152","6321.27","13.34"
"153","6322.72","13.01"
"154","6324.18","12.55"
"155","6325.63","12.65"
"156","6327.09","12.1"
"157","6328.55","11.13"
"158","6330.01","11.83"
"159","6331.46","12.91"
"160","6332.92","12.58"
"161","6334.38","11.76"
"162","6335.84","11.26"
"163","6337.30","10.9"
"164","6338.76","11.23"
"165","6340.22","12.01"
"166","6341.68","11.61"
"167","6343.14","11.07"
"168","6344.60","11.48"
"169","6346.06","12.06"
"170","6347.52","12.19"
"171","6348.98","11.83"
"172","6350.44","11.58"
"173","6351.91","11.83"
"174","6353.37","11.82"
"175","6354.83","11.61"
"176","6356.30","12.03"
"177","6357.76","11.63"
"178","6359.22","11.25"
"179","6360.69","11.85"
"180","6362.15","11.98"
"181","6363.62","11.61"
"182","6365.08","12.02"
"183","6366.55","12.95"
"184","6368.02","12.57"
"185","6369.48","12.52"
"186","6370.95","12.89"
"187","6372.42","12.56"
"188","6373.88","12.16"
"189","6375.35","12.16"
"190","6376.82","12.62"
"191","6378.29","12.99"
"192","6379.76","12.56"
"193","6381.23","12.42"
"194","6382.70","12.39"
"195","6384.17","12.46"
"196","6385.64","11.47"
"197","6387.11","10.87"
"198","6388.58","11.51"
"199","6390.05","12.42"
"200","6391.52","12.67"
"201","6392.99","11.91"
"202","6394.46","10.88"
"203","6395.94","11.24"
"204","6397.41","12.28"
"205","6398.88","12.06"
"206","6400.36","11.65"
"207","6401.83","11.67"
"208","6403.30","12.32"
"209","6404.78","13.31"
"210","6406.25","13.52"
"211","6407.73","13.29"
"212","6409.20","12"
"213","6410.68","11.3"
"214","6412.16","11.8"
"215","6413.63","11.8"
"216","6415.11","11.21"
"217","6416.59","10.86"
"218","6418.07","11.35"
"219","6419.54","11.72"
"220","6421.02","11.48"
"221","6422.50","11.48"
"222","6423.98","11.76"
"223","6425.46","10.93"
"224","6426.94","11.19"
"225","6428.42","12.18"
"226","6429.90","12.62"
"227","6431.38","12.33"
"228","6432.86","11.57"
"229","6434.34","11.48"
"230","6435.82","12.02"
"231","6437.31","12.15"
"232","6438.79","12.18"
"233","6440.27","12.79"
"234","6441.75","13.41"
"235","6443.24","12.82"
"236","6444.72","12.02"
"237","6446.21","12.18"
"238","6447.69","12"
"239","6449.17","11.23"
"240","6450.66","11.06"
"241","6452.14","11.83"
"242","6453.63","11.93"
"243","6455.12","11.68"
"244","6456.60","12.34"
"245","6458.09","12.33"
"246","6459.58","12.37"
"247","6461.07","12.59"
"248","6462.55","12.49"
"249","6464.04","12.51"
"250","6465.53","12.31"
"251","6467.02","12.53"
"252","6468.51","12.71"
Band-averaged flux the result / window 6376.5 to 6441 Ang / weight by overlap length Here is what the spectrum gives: 12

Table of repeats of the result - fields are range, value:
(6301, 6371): 12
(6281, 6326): 12.2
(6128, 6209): 12.1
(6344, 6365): 11.8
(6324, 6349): 11.8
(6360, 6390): 12.2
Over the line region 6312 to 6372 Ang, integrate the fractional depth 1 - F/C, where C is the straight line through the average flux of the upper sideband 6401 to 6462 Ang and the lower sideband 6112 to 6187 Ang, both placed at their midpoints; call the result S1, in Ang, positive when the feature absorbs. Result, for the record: 0.4 Ang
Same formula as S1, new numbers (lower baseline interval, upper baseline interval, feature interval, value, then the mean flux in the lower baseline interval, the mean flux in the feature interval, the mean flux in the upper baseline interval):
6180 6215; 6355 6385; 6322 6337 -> 0.0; 11.8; 12.1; 12.3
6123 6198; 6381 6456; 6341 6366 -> 0.4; 12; 11.7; 11.9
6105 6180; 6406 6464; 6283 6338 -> -0.4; 12.1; 12.1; 12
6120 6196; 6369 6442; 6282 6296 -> 0.2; 12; 11.9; 12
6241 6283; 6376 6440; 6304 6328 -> -1.3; 11.5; 12.3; 12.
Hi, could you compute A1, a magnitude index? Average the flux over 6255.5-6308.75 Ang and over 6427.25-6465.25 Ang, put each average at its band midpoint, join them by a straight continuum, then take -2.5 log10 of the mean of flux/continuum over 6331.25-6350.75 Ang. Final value 0.02 mag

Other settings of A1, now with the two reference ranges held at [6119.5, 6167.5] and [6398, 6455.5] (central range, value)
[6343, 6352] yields 0.022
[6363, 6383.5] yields -0.043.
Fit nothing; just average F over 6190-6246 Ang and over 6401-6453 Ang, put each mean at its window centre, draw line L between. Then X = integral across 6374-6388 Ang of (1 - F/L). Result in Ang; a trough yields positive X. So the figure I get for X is -0.4 Ang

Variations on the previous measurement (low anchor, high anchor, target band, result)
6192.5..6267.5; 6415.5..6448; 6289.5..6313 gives -1.20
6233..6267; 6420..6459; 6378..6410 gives -0.87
